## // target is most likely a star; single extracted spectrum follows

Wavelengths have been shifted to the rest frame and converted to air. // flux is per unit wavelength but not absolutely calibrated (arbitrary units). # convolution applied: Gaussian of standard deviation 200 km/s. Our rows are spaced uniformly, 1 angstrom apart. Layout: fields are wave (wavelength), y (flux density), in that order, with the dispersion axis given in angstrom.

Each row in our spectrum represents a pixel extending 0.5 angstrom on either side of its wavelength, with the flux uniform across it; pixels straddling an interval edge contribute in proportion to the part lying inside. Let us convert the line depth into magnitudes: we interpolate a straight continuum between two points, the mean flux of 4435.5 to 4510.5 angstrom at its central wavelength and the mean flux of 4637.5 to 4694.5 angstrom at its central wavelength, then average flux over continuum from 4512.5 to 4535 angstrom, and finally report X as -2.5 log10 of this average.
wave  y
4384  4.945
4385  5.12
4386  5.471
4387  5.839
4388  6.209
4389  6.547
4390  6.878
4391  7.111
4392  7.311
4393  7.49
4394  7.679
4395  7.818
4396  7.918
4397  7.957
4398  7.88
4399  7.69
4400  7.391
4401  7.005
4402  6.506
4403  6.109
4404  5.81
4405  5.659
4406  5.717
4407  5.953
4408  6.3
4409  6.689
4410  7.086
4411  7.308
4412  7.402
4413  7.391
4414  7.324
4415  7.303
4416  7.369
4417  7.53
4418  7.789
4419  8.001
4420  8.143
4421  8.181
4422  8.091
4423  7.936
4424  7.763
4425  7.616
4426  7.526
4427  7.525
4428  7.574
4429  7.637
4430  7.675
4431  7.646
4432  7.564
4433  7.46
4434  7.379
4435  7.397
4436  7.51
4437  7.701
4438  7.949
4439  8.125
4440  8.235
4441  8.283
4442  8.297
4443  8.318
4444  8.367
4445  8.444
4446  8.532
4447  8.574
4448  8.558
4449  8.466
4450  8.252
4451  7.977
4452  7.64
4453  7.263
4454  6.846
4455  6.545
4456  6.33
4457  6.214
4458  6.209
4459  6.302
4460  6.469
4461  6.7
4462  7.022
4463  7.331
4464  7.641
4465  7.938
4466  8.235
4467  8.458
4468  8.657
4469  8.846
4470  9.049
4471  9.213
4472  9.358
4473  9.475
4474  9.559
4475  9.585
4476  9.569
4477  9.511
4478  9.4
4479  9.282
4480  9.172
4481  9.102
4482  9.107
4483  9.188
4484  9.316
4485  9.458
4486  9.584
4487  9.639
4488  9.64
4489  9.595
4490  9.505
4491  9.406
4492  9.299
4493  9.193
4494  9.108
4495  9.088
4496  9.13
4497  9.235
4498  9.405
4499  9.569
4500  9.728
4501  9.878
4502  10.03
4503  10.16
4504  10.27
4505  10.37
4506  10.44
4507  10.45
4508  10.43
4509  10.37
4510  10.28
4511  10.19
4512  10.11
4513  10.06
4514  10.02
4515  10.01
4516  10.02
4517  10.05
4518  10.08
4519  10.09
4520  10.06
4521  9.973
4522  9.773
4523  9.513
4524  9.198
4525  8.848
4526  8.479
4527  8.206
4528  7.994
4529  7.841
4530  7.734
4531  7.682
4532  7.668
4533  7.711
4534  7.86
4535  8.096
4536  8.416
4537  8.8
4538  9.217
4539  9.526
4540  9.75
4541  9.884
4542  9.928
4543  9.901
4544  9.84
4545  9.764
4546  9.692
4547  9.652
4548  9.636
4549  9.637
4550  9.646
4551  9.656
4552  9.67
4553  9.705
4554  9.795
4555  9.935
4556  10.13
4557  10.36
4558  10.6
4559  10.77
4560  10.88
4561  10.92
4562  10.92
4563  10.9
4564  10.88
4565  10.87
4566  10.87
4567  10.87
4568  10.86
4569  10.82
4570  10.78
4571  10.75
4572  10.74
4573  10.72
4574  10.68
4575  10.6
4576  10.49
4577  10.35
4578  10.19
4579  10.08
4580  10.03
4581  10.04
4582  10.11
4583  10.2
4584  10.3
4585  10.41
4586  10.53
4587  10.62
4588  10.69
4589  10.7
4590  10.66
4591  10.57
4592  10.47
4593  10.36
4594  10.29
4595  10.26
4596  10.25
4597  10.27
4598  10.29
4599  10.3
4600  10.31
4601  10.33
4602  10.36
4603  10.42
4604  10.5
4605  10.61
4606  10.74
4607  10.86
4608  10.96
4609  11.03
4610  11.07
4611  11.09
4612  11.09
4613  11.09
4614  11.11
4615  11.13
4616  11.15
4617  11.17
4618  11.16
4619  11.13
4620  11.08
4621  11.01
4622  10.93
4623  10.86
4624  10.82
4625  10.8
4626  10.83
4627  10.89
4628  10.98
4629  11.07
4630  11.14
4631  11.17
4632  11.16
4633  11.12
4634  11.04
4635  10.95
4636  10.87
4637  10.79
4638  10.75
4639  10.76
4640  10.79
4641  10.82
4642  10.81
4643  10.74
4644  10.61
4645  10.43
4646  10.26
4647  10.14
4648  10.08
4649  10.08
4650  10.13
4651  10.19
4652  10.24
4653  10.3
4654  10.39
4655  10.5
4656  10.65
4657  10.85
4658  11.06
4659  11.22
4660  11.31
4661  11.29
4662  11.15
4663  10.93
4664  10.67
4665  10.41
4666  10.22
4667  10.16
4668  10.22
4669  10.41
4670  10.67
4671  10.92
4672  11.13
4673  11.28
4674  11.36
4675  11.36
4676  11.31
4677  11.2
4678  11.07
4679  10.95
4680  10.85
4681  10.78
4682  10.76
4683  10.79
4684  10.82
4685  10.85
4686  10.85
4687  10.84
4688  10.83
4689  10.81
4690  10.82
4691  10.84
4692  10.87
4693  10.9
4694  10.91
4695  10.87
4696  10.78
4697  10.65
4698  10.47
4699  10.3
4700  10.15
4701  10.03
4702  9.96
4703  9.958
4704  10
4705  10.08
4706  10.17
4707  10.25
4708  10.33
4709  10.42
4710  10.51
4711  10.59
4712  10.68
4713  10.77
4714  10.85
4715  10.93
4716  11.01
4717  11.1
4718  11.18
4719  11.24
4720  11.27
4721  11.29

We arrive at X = 0.03 mag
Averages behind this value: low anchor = 8.74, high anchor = 10.7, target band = 9.02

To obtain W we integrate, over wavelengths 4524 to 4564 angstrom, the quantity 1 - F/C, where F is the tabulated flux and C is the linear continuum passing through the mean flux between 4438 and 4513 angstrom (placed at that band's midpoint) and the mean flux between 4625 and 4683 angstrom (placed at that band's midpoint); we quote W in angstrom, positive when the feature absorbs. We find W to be 0.8 angstrom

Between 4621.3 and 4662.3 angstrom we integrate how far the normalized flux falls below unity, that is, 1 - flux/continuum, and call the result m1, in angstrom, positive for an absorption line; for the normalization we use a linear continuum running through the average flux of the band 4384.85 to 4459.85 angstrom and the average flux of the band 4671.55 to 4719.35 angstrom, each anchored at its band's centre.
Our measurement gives -2.8 angstrom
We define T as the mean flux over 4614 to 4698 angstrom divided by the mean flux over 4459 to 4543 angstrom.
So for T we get 1.18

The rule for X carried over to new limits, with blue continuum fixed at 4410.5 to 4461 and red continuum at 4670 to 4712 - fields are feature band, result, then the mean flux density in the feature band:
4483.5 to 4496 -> -0.14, 9.39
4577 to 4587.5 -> -0.10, 10.3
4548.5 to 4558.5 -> -0.10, 9.91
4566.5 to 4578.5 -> -0.15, 10.7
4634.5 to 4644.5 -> -0.07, 10.8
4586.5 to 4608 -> -0.10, 10.5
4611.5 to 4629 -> -0.12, 11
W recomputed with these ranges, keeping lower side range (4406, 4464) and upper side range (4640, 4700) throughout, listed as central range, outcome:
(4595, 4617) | -1.92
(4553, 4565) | -1.72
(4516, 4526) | -1.15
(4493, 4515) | -3.76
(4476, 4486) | -1.44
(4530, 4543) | 0.27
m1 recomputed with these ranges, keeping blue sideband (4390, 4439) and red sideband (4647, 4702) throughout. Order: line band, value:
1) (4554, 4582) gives -3.7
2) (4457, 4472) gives 0.5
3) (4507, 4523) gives -2.7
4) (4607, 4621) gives -1.6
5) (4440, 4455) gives -0.6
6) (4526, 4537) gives 1.1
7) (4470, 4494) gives -3.4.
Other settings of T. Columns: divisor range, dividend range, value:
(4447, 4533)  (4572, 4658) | 1.19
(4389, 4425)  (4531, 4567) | 1.35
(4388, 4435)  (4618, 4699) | 1.48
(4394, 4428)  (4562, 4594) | 1.45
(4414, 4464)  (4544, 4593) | 1.36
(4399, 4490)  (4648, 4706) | 1.35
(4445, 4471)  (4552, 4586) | 1.37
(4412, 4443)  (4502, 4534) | 1.22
